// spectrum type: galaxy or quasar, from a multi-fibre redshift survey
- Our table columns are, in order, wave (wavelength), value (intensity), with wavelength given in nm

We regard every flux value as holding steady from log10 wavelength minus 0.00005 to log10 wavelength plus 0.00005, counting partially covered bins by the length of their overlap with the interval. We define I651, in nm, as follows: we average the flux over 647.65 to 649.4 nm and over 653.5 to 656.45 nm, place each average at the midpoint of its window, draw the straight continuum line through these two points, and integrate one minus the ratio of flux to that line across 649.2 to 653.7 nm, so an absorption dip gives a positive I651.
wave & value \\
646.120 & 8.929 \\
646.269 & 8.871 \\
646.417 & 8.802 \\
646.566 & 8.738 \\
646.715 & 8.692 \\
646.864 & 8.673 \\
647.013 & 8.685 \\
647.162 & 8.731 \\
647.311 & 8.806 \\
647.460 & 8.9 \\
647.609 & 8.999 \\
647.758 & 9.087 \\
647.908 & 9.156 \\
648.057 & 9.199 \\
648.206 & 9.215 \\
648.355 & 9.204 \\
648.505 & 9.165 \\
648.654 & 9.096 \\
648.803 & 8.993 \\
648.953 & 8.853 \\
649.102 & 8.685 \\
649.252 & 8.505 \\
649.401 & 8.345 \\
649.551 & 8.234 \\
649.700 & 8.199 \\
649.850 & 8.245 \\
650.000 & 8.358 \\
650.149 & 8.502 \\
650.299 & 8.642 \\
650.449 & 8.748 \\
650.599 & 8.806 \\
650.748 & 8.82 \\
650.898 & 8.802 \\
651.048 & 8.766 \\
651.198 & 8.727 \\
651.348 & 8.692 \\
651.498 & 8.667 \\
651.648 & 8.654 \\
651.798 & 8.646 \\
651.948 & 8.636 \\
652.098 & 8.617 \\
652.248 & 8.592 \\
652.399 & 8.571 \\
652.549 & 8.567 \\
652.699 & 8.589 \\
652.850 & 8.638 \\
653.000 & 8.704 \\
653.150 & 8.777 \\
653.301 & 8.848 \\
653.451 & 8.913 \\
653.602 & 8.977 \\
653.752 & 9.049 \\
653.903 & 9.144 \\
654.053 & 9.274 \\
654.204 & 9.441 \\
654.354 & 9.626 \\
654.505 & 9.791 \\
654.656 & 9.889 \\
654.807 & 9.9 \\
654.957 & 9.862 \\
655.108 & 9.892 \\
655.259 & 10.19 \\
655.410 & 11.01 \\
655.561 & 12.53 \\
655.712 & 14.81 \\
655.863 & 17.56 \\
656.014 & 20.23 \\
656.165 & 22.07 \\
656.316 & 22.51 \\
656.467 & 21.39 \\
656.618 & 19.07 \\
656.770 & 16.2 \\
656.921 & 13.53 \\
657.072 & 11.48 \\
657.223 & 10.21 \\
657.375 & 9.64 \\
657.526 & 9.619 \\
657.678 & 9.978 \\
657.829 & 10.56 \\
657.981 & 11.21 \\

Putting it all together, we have 0.83 nm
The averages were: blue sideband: 8.99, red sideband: 12.6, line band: 8.63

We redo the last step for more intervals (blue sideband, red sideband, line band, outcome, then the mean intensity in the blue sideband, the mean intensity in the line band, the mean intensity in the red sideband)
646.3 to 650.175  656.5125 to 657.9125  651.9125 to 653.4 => 0.270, 8.78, 8.66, 12.4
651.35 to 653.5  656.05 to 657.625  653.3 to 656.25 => 0.212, 8.67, 11.7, 15.6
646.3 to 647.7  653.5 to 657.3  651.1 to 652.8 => 0.402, 8.79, 8.63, 13.1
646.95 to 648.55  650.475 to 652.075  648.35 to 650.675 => 0.058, 9.01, 8.65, 8.72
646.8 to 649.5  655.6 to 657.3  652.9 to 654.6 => 0.622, 8.9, 9.14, 17.1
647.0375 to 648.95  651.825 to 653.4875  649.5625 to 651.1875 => 0.048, 9.03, 8.58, 8.67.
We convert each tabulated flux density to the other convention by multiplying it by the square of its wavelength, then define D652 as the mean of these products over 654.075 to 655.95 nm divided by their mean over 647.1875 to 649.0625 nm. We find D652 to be 1.27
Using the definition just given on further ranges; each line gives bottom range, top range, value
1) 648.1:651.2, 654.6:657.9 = 1.61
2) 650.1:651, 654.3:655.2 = 1.14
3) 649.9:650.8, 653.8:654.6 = 1.11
